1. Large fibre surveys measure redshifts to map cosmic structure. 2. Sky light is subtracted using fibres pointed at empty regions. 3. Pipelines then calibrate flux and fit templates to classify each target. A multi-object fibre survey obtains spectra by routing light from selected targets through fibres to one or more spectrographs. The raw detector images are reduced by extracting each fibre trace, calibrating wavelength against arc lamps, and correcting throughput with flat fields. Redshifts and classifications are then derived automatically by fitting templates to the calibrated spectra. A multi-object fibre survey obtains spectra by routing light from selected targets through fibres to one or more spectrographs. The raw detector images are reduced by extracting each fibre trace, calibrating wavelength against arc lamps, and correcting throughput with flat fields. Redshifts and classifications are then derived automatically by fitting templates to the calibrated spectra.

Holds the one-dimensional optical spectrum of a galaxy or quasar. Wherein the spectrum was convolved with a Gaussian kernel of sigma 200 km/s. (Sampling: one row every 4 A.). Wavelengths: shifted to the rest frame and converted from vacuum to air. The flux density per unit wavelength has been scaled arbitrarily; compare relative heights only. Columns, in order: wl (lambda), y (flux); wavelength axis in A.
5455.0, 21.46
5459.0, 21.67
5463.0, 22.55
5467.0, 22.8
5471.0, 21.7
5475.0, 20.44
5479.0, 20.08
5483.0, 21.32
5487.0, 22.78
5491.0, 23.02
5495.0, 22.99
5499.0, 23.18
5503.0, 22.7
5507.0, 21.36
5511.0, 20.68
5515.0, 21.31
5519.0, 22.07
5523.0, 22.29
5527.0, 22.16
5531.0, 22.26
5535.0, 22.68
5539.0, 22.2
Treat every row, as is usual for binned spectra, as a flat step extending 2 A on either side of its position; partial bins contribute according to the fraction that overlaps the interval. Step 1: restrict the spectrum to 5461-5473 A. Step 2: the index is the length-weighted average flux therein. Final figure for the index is 22.3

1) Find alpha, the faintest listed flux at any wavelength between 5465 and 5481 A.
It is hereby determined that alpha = 20.08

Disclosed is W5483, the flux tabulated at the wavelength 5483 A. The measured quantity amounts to 21.32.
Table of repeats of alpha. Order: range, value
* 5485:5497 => 22.78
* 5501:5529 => 20.68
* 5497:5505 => 22.7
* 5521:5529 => 22.16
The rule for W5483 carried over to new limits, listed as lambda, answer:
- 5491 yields 23.02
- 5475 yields 20.44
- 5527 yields 22.16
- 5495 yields 22.99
